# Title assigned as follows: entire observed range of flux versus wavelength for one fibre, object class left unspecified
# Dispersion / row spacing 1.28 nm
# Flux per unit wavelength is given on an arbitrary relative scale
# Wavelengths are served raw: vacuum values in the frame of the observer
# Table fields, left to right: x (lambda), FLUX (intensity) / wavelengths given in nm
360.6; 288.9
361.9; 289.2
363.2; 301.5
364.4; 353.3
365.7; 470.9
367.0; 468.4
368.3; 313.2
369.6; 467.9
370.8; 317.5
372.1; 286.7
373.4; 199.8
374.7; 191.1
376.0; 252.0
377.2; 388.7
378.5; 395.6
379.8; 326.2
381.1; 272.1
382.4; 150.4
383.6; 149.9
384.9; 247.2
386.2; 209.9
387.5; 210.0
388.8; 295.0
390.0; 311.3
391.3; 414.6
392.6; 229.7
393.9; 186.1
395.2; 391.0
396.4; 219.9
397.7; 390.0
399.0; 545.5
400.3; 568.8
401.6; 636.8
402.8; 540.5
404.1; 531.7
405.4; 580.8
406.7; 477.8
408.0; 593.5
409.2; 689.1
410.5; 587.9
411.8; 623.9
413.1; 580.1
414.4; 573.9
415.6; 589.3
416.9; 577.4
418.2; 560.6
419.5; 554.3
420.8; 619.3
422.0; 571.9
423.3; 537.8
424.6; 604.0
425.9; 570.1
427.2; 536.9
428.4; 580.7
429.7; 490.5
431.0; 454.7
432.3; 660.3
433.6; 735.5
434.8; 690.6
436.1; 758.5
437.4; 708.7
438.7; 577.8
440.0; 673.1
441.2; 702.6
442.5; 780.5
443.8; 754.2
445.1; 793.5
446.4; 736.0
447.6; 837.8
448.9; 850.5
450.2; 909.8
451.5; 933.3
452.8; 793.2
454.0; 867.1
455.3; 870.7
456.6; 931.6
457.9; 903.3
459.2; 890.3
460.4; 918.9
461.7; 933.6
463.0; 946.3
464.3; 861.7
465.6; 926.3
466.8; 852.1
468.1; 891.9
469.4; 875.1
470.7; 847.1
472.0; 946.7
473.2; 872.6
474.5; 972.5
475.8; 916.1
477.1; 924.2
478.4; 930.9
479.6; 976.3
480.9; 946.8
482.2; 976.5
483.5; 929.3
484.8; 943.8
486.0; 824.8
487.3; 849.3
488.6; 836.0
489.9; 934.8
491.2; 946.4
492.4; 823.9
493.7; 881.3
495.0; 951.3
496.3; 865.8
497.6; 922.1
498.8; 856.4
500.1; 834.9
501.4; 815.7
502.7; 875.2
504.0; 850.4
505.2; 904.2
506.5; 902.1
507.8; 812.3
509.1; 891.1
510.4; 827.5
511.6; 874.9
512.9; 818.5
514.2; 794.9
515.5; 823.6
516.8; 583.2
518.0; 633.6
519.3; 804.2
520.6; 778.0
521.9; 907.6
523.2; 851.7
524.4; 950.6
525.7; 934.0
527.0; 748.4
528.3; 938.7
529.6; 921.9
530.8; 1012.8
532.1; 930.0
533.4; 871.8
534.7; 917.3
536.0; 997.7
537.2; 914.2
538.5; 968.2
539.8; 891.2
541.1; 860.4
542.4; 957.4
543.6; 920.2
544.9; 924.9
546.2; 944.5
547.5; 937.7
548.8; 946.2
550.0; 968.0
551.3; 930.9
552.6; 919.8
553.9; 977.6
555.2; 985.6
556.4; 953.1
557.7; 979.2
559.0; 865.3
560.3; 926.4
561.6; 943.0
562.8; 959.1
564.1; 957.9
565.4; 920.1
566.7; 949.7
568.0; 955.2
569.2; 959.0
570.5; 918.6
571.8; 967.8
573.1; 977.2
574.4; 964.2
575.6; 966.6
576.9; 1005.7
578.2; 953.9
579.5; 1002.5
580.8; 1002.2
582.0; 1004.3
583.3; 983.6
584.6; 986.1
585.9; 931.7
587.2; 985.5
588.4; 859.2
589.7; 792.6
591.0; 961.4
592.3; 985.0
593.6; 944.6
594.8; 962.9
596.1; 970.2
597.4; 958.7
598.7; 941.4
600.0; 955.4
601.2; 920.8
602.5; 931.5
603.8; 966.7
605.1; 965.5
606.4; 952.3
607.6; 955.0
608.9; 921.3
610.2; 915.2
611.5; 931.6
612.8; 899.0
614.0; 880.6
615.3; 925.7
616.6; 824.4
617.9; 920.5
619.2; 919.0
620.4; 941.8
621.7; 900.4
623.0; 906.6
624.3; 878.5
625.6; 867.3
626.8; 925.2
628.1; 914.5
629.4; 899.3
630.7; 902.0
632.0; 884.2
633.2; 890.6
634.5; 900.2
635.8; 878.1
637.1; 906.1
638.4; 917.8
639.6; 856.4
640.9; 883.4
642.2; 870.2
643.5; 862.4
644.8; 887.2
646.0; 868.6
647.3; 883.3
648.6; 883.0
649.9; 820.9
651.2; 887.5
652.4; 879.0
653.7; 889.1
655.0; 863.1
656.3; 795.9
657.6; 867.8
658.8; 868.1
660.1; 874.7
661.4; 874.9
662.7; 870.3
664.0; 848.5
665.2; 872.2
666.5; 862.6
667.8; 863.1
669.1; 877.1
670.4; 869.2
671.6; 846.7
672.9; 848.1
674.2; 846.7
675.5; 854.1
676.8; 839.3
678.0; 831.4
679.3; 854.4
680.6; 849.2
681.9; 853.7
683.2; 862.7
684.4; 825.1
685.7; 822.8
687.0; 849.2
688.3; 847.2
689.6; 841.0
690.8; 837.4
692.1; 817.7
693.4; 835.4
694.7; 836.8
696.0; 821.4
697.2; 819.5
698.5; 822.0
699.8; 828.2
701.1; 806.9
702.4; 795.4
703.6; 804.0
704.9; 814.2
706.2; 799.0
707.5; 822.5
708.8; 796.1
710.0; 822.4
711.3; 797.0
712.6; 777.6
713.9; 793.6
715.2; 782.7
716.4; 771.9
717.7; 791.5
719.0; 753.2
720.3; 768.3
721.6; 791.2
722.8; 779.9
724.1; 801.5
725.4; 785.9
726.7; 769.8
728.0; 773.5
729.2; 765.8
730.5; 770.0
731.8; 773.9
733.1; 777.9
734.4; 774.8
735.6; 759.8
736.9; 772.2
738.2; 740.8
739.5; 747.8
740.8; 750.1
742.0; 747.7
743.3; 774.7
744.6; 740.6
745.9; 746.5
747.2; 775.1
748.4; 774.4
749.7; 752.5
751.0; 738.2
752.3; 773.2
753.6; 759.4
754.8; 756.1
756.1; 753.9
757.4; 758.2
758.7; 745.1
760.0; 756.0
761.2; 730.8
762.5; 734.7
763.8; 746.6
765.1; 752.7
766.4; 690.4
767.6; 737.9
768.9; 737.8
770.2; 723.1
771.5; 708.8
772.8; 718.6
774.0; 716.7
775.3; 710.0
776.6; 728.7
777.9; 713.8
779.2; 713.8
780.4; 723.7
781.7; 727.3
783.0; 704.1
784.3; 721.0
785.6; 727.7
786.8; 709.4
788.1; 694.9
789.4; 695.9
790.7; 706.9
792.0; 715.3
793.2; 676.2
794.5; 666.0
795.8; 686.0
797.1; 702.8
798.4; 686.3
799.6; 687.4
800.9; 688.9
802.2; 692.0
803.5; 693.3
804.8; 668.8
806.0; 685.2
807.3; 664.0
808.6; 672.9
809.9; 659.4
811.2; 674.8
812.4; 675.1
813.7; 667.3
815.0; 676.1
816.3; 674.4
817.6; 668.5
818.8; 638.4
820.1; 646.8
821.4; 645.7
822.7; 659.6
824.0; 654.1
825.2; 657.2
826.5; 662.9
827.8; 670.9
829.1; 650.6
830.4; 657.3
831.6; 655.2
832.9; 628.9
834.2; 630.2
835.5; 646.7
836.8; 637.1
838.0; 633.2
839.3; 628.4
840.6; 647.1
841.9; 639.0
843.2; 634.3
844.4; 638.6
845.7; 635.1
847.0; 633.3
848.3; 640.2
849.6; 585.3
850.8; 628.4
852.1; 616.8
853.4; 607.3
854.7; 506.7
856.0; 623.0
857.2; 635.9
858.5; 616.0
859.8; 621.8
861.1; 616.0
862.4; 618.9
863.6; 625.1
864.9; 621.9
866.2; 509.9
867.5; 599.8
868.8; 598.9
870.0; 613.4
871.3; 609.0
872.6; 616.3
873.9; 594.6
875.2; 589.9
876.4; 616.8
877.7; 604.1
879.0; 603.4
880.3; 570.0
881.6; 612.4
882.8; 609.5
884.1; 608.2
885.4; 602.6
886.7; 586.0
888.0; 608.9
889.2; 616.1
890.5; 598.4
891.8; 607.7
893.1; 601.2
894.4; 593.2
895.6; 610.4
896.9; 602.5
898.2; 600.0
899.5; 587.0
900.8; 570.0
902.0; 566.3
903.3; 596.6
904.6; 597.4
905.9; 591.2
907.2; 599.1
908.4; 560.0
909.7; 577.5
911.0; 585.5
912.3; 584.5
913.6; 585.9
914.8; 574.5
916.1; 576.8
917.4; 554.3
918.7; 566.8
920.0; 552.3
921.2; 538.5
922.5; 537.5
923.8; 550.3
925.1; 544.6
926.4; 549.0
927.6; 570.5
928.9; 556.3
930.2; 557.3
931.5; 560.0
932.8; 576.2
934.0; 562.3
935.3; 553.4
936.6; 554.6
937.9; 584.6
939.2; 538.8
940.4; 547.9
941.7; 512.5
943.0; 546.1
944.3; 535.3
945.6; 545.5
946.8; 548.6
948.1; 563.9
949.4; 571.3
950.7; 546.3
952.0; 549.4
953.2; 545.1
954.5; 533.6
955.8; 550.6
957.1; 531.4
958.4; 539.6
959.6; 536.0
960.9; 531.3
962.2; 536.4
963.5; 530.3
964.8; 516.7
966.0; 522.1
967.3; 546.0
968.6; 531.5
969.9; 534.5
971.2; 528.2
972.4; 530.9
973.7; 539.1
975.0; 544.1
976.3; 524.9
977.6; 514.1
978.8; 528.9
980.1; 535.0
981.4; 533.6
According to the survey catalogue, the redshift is 0.00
